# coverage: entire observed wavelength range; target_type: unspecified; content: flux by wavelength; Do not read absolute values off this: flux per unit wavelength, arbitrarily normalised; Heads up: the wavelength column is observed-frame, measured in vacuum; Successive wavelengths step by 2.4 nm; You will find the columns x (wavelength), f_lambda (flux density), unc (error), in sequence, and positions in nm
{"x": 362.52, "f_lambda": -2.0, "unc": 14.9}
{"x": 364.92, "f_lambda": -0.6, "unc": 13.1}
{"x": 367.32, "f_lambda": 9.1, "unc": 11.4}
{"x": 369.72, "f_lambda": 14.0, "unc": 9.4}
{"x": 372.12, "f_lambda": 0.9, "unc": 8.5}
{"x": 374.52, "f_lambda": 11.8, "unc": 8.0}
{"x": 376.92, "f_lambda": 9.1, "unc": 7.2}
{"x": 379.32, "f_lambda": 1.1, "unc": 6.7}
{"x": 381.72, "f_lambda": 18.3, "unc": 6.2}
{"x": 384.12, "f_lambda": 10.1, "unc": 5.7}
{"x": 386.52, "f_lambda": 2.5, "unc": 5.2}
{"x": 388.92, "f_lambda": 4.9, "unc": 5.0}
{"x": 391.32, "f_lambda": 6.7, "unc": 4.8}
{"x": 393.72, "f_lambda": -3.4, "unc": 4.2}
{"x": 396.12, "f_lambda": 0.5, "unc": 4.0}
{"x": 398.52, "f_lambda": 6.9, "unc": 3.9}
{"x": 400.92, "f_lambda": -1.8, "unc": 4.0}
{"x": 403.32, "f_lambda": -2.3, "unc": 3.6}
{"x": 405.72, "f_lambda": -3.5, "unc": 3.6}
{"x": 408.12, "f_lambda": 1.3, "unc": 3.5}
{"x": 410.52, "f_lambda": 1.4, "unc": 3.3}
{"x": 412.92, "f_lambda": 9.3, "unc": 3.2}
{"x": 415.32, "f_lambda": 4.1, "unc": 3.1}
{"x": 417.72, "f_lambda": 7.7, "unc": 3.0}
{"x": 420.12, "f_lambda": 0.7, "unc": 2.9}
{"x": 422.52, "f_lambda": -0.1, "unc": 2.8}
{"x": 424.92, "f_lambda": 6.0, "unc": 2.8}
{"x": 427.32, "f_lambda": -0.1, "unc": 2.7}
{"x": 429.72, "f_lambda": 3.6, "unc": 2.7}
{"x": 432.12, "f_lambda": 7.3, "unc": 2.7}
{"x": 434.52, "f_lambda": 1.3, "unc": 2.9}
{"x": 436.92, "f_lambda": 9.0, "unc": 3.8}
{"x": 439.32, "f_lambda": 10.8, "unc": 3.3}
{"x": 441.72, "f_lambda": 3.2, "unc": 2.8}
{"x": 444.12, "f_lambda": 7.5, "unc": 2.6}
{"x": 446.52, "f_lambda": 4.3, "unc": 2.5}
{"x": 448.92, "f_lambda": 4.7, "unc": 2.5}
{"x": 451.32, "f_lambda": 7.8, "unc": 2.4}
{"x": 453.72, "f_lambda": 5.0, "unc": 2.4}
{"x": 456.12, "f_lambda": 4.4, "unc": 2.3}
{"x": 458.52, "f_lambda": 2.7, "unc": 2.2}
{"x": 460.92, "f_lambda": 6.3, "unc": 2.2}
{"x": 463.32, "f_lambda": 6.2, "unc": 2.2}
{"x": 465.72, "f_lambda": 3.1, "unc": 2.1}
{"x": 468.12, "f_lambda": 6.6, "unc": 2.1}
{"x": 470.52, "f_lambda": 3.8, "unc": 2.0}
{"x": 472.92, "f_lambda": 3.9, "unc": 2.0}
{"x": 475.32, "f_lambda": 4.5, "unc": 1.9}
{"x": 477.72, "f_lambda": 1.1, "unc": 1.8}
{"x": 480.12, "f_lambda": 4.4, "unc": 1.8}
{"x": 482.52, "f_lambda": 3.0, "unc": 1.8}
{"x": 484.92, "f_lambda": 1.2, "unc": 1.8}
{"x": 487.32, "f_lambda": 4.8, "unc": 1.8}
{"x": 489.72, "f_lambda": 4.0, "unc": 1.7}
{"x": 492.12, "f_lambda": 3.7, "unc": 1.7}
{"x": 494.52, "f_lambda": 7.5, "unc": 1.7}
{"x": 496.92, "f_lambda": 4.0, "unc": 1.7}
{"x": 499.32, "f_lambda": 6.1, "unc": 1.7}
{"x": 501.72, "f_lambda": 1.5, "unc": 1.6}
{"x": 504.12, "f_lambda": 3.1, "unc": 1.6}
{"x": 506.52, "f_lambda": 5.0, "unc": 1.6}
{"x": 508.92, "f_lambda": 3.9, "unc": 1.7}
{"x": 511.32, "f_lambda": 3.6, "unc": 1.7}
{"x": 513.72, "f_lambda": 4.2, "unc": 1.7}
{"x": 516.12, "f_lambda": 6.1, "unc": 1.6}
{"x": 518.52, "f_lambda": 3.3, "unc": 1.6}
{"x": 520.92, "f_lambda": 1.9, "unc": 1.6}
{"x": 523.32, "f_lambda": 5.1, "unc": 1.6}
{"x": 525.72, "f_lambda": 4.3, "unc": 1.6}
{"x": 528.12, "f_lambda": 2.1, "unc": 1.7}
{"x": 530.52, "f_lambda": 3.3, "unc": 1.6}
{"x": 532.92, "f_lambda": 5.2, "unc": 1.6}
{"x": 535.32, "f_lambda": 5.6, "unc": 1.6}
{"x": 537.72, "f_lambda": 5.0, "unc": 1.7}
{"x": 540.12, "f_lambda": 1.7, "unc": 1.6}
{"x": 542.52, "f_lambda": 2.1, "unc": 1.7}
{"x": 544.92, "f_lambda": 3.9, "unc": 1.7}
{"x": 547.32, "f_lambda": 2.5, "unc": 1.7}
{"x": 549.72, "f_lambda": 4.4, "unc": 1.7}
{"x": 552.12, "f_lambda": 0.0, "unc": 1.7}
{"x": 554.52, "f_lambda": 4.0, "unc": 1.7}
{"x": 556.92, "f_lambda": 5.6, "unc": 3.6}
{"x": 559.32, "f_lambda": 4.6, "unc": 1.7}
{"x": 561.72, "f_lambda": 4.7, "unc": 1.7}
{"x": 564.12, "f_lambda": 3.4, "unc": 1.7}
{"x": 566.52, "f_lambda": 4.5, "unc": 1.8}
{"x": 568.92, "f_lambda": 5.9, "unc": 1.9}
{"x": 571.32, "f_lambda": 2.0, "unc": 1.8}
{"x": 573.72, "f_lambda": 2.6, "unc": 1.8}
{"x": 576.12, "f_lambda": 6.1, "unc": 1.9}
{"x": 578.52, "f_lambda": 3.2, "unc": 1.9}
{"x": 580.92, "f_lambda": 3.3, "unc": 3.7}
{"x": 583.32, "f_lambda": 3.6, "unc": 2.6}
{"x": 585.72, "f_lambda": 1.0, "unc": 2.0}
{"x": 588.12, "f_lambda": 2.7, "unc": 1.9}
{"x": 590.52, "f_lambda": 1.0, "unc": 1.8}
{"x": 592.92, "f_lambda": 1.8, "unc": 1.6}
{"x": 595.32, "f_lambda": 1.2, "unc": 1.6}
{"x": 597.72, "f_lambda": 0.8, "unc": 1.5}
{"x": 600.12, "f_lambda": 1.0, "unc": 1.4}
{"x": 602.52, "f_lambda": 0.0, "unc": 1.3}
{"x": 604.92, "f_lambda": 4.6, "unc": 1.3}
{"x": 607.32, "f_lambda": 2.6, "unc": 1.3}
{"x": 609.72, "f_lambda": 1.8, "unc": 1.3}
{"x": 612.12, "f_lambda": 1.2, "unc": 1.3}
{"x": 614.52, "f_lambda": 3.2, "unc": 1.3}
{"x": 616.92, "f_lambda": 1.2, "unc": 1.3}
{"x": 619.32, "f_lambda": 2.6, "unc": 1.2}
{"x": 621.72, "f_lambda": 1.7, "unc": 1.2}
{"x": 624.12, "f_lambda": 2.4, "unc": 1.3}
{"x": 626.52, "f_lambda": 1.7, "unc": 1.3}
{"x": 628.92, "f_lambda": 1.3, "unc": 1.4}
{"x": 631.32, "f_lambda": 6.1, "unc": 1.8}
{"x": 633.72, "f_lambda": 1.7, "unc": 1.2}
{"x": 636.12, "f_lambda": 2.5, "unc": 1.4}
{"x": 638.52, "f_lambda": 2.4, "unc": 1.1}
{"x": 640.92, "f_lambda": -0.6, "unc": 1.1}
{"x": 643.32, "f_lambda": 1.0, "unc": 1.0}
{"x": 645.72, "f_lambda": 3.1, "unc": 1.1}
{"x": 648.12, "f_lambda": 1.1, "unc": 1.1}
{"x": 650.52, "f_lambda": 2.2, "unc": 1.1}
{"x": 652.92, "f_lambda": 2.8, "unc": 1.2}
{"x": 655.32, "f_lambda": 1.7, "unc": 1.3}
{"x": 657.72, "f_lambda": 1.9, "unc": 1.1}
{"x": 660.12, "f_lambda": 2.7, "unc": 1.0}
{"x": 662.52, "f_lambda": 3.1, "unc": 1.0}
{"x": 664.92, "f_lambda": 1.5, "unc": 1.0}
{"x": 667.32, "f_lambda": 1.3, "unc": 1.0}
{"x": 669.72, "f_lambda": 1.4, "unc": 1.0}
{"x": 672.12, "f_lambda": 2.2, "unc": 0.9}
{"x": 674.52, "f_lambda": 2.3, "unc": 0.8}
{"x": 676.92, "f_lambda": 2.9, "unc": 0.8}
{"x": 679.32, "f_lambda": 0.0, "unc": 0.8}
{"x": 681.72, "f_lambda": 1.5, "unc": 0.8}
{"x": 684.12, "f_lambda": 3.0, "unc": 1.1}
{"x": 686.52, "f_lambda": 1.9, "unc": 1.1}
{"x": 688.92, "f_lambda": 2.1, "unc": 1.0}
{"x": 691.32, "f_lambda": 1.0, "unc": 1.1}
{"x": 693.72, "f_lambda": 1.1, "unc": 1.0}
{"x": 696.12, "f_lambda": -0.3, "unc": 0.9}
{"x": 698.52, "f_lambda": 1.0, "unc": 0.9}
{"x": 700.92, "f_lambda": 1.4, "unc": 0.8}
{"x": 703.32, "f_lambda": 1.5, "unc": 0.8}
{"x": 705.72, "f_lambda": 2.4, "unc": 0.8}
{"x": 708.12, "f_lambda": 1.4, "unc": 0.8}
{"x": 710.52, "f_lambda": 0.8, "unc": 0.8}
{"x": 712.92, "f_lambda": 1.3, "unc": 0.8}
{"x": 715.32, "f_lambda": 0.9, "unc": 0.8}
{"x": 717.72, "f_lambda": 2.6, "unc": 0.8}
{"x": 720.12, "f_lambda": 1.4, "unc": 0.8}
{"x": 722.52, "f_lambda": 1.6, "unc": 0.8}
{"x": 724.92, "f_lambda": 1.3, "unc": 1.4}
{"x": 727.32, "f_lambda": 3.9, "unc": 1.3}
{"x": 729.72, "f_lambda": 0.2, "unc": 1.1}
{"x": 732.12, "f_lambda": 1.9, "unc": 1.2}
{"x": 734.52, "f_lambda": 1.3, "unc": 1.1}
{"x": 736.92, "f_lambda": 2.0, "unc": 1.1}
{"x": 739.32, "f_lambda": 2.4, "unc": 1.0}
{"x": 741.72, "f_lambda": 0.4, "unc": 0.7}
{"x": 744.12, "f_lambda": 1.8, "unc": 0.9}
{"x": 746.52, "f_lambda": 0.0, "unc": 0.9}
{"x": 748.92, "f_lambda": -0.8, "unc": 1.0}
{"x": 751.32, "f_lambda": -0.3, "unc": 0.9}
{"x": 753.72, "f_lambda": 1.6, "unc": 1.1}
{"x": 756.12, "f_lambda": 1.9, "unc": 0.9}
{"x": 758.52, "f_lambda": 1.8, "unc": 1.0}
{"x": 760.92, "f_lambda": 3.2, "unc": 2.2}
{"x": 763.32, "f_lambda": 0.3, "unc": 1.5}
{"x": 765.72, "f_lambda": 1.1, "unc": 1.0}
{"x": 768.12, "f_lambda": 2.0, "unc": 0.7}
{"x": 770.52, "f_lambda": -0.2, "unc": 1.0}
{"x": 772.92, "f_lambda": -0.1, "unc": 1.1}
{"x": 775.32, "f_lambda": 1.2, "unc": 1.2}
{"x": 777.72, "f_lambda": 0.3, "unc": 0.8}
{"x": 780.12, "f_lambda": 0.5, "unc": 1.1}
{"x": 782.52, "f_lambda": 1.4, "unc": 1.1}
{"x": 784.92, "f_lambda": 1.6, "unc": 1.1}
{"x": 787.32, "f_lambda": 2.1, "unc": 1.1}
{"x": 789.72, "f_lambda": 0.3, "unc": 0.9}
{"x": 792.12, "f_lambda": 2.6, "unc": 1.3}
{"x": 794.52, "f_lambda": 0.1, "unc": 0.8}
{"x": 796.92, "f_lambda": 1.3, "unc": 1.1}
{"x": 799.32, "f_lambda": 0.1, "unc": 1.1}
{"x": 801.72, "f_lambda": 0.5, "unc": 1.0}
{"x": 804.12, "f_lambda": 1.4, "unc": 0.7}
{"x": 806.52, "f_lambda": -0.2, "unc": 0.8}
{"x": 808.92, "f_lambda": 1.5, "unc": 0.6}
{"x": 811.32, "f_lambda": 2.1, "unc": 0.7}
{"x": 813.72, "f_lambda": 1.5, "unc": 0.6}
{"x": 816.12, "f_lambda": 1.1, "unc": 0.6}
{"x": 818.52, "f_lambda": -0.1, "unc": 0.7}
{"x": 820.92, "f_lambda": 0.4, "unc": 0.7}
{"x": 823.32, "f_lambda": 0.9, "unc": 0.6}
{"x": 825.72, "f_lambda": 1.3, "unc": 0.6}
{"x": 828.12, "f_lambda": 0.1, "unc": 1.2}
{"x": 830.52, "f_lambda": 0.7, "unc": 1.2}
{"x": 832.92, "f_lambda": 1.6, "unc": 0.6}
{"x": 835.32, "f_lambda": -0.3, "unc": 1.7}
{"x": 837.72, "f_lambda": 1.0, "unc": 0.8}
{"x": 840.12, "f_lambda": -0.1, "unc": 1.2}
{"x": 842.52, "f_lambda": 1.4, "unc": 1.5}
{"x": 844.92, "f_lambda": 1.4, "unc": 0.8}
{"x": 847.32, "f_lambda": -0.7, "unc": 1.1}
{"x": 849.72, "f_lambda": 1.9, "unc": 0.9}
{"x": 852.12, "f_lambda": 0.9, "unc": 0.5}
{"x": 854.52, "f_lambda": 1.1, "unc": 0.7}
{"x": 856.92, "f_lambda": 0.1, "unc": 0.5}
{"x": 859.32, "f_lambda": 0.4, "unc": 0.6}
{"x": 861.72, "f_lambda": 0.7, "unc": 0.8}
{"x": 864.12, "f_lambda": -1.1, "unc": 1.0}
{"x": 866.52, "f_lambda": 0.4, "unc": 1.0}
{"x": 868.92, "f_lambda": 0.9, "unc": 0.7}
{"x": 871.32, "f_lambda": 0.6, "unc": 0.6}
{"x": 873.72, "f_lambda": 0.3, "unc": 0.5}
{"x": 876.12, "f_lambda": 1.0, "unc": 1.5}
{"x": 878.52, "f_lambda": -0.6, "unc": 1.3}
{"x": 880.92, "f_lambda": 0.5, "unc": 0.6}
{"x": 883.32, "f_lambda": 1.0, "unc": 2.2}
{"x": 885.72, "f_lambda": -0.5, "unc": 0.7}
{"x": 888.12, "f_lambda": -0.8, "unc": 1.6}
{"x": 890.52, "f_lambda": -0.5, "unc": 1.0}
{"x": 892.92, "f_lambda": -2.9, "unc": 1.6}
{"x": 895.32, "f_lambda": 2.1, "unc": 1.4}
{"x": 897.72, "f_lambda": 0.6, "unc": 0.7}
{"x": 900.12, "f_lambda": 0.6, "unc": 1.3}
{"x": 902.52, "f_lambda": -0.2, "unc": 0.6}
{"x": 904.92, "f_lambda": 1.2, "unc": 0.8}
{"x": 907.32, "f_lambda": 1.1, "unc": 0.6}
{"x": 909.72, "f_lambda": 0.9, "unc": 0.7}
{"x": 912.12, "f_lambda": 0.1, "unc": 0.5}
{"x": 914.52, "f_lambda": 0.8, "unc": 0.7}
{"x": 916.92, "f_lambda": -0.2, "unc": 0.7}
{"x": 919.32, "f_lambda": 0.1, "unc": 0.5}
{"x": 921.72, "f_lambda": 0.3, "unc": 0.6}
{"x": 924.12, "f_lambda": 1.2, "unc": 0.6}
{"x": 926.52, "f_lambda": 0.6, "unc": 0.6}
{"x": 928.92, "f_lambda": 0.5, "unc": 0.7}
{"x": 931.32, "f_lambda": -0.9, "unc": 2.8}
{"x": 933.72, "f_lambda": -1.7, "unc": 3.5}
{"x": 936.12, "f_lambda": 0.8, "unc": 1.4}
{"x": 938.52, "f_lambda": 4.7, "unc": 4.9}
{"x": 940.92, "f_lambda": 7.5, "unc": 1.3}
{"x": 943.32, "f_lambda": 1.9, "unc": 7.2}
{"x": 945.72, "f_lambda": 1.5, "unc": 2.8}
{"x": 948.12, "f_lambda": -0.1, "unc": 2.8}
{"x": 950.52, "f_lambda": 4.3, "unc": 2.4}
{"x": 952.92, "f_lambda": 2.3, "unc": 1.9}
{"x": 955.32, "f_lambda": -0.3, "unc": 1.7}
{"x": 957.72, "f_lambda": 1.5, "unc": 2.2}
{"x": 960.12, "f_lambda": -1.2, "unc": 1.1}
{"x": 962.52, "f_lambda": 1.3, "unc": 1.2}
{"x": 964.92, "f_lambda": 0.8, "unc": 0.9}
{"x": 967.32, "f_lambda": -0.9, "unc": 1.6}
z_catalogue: 1.522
